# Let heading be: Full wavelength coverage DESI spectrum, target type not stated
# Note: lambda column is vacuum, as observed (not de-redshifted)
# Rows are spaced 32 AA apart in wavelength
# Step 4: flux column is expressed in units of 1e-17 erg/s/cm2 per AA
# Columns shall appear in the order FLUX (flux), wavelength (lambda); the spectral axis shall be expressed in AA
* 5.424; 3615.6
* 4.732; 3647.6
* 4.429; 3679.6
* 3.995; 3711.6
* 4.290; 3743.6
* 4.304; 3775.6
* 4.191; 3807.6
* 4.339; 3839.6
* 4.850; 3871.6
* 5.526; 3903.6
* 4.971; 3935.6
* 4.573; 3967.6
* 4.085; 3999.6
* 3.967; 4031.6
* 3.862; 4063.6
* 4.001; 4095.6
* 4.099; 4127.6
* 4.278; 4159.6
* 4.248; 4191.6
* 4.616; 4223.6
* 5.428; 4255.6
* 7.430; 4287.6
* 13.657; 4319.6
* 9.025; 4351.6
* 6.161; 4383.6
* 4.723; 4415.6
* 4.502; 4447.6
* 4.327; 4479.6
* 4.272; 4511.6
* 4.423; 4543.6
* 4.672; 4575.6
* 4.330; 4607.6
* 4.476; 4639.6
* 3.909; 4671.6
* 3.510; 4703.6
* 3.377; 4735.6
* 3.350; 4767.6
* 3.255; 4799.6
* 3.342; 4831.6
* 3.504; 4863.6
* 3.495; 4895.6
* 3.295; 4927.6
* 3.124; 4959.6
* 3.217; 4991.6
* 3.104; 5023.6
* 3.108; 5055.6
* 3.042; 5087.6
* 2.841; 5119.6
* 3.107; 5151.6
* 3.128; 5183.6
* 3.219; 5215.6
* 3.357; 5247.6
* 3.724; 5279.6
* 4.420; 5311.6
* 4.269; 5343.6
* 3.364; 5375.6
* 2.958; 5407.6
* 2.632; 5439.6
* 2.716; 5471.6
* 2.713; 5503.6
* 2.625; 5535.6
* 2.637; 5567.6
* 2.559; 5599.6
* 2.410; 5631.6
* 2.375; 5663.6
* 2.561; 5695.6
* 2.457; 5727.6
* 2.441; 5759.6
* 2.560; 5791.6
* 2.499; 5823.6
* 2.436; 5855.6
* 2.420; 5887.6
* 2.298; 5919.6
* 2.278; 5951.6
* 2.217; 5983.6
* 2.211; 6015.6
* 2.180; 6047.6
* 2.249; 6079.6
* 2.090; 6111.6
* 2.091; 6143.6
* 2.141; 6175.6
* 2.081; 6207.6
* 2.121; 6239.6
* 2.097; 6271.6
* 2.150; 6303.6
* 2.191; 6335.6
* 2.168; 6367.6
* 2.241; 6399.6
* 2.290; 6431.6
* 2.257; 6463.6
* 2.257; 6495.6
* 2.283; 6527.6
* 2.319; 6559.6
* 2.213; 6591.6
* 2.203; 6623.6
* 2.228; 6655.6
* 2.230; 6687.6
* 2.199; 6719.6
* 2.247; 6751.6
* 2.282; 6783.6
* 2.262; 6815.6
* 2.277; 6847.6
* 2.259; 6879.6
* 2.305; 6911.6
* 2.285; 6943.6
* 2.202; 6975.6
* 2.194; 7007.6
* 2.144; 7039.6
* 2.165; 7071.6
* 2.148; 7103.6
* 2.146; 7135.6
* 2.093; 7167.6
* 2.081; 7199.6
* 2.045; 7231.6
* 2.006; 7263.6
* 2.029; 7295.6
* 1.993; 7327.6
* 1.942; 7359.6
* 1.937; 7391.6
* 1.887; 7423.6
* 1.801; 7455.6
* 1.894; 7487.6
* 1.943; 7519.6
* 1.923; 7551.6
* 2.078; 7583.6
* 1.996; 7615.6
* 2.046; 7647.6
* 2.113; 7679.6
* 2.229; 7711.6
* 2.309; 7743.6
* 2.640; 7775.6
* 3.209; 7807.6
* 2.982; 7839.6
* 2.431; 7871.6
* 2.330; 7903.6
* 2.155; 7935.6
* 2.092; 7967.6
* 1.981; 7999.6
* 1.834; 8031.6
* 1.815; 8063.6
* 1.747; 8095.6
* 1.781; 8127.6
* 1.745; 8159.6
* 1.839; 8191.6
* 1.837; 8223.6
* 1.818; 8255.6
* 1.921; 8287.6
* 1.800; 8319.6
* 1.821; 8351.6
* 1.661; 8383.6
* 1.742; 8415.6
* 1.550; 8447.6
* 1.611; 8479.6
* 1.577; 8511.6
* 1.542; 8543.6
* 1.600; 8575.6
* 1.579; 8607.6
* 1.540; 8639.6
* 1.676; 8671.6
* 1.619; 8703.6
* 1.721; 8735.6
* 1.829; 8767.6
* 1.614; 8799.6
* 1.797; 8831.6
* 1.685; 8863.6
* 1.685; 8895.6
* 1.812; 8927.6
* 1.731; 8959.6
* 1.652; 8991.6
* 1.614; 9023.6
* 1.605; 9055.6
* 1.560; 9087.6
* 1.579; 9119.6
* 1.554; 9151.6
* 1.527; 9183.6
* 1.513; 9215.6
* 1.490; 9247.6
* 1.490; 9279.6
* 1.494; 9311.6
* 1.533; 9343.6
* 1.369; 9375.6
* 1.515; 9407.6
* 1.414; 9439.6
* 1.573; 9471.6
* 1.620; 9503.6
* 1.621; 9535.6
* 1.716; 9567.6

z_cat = 1.794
